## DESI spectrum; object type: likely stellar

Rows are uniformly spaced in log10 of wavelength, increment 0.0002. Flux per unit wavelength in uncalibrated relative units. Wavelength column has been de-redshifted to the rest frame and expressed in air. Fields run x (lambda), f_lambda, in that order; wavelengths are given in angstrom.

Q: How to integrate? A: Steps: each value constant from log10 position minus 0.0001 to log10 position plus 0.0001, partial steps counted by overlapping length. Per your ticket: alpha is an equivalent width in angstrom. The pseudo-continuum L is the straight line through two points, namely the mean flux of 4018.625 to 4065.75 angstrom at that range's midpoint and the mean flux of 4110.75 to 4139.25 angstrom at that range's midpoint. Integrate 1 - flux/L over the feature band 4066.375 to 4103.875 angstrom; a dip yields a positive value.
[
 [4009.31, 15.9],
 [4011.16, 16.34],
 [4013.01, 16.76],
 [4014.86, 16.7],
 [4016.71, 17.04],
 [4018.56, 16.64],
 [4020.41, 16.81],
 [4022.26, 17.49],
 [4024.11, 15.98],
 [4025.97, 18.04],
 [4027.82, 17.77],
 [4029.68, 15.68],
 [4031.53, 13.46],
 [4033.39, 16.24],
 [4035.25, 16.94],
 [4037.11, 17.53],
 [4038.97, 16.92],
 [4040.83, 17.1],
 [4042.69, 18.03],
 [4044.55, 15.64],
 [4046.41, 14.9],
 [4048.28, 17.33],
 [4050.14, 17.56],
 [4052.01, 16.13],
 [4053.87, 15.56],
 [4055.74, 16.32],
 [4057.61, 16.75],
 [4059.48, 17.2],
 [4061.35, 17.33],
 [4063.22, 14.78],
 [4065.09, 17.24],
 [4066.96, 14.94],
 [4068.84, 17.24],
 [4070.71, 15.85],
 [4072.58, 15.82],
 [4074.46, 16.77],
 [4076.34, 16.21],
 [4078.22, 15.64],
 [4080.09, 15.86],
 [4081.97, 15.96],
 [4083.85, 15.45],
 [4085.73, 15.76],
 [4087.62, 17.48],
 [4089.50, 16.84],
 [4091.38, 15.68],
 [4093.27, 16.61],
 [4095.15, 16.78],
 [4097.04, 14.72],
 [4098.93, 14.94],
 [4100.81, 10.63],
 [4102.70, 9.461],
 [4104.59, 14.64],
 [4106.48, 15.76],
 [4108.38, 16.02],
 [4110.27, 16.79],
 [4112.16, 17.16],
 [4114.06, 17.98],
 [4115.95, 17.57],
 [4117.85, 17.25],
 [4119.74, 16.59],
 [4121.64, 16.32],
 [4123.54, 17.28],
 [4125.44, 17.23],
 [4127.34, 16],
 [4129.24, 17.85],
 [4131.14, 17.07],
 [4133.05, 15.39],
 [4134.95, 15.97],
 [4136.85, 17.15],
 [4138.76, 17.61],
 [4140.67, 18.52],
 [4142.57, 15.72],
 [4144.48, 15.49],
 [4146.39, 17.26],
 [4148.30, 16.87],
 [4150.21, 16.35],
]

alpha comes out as 3.00 angstrom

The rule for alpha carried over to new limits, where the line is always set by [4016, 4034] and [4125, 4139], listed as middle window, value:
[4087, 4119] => 1.9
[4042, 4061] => 0.0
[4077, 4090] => 0.4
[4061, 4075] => 0.3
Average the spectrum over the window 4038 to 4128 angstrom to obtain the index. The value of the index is 16.1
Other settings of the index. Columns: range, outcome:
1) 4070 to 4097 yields 16.1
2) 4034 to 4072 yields 16.6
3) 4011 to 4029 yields 17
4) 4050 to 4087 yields 16.2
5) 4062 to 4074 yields 16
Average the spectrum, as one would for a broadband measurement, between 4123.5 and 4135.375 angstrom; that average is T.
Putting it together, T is 16.7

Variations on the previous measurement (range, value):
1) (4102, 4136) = 16.3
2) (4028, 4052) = 16.5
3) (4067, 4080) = 16.1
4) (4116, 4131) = 17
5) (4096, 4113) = 14.5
